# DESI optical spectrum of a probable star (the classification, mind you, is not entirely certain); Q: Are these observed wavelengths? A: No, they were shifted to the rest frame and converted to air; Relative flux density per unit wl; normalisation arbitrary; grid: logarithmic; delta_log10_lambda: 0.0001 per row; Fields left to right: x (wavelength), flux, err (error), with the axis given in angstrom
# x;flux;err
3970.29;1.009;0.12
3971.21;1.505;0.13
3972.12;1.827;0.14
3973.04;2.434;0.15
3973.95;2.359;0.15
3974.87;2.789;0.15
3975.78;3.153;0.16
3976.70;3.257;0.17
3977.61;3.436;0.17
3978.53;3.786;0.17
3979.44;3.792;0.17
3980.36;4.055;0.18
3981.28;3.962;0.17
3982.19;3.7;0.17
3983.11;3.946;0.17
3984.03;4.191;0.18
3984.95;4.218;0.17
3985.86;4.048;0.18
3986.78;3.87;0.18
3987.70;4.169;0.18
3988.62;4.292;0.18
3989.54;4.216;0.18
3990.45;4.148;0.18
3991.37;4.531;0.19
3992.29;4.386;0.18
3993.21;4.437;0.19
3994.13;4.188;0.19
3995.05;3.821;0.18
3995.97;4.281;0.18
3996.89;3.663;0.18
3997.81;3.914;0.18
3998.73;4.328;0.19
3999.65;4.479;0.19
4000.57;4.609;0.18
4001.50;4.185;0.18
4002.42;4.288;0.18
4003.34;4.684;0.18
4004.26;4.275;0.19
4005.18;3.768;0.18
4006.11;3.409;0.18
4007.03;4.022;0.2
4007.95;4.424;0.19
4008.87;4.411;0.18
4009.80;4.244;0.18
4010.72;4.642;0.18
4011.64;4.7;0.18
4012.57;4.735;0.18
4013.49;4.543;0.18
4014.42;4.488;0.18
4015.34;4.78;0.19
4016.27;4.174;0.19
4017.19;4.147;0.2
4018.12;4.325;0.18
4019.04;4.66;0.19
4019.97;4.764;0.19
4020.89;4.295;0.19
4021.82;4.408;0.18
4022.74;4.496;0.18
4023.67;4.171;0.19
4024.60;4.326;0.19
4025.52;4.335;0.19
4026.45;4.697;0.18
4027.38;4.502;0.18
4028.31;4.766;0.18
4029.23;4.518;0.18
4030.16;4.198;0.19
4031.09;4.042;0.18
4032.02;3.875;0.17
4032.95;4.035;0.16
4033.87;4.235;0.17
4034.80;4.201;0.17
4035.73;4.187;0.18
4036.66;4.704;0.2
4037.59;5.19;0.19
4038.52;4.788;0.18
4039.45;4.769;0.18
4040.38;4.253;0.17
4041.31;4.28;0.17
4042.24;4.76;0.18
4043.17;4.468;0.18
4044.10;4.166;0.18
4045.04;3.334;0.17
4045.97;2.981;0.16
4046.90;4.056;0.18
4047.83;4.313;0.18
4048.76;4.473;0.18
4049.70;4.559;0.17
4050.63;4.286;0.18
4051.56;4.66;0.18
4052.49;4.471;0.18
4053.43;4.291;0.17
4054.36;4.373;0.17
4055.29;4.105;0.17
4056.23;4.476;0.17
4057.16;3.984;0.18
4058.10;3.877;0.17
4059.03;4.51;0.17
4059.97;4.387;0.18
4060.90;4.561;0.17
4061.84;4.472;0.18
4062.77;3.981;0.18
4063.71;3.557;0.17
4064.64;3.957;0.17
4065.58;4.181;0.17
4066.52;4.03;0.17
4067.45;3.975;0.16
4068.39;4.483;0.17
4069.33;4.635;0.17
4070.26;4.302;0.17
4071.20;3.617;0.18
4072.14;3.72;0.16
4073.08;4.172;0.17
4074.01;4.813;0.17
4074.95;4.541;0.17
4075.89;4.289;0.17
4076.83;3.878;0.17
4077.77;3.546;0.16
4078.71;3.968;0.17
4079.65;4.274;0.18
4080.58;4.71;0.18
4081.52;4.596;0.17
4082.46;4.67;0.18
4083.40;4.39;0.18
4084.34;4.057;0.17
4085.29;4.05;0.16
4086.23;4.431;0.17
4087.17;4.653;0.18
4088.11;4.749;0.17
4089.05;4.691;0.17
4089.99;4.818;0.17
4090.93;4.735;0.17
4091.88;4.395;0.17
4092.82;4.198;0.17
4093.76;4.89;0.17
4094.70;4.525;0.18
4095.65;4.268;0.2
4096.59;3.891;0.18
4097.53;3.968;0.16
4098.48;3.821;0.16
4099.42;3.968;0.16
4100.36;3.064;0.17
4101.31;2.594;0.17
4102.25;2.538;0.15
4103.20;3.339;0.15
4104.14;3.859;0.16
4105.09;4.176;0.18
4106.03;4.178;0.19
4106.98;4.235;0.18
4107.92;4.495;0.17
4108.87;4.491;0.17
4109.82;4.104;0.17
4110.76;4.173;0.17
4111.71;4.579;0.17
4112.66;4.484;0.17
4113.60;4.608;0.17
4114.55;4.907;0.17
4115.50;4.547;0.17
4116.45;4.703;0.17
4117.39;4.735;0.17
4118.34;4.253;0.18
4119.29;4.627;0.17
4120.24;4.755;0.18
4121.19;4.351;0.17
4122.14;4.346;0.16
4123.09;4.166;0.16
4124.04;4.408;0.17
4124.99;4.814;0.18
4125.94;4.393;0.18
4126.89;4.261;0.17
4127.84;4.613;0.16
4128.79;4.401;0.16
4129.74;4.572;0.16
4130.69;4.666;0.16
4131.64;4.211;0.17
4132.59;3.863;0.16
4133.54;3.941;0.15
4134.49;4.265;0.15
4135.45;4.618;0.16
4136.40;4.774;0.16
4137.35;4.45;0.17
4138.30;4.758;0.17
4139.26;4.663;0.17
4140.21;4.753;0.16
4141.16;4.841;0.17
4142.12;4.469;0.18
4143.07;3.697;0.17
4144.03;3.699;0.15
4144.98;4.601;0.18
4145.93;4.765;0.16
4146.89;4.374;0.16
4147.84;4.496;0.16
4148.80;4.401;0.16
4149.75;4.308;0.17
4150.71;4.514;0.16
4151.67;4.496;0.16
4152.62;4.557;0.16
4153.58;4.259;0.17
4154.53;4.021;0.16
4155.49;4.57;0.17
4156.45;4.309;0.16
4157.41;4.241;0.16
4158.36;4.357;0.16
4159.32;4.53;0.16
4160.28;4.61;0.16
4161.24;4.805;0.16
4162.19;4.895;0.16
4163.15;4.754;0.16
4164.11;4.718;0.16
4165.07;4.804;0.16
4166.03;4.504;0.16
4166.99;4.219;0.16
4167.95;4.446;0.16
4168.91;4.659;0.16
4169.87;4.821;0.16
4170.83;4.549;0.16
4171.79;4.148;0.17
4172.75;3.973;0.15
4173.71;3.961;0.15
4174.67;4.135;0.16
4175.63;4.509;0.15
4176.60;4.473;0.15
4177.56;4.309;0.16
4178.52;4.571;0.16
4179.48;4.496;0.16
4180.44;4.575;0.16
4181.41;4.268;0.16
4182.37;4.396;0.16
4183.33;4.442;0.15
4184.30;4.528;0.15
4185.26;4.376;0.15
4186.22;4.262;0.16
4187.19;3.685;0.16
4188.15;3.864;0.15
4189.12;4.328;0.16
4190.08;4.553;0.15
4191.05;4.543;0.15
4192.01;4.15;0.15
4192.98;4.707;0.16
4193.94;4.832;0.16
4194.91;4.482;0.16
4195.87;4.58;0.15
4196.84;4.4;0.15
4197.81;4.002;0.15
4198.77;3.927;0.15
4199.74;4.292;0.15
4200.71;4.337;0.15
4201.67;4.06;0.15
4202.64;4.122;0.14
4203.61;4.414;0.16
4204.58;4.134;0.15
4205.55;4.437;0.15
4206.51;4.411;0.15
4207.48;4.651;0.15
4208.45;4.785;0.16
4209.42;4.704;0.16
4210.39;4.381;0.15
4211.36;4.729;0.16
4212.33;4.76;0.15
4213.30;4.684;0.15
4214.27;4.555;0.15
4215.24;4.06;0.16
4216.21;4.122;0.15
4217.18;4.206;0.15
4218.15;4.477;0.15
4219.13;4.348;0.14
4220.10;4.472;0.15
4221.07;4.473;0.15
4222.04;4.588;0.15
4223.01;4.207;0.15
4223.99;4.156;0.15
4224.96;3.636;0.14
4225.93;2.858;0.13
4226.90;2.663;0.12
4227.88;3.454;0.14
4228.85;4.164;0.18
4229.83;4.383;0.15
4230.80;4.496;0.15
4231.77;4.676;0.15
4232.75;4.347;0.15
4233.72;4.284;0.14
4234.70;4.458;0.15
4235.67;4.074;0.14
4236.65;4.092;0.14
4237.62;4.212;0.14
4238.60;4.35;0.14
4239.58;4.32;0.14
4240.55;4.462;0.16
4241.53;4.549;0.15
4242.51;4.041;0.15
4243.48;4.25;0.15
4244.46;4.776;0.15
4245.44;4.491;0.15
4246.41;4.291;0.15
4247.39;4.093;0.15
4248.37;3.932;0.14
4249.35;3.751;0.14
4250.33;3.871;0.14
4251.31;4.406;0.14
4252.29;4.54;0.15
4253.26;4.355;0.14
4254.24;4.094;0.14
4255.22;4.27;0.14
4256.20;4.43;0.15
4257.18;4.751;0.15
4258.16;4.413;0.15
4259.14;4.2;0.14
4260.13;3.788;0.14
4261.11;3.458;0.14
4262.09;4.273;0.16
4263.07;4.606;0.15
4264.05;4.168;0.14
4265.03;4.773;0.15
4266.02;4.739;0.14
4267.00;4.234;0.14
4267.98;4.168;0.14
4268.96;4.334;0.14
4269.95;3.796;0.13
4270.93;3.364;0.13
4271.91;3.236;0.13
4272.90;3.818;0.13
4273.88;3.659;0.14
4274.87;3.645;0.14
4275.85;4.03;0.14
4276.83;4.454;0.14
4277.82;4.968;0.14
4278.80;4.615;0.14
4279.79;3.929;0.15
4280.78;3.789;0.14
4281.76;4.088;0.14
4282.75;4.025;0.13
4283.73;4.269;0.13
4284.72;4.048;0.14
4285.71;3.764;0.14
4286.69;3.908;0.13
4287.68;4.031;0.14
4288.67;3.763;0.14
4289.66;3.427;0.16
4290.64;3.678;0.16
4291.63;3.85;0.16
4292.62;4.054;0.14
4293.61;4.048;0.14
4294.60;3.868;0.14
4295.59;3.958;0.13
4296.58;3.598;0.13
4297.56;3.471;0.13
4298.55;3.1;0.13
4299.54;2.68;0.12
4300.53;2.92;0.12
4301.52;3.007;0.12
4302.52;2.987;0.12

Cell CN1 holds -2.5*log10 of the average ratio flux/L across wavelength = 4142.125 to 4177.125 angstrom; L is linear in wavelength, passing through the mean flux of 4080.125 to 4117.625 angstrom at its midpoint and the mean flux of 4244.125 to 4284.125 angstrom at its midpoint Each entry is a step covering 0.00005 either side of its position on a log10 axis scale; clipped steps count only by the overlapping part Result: -0.05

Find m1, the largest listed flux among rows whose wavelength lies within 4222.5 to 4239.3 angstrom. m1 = 4.676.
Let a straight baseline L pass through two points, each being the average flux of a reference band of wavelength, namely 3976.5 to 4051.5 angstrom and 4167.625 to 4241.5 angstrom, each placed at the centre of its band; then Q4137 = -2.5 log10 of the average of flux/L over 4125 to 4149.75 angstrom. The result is -0.03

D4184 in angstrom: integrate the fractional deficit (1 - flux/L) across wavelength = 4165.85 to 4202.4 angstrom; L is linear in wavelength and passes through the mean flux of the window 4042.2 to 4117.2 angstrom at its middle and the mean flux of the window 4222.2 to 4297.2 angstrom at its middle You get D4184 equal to -1.8 angstrom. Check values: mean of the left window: 4.21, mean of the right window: 4.09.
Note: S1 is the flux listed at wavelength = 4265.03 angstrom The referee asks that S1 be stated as 4.773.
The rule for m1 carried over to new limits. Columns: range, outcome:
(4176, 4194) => 4.832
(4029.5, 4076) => 5.19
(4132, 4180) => 4.895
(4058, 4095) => 4.89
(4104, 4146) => 4.907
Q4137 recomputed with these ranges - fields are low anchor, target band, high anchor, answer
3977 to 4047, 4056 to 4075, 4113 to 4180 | 0.037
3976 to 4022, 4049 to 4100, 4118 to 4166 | 0.013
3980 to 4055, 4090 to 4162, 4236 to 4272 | -0.018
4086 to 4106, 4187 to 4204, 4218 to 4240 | -0.048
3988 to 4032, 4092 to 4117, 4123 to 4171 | 0.081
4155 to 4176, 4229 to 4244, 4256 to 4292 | -0.031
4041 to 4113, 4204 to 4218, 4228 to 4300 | -0.089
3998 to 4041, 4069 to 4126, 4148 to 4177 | 0.040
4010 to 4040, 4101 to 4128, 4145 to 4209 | 0.039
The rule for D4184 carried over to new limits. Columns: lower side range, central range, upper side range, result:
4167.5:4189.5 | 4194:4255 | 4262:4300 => -1.50 angstrom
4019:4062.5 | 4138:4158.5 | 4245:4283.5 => -0.79 angstrom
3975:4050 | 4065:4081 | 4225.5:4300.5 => 0.01 angstrom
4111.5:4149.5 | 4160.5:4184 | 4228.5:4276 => -0.53 angstrom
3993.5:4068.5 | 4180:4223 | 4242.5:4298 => -2.52 angstrom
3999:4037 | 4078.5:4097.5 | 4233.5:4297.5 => -0.68 angstrom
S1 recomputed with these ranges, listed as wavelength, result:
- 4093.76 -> 4.89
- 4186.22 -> 4.262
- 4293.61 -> 4.048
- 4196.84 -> 4.4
